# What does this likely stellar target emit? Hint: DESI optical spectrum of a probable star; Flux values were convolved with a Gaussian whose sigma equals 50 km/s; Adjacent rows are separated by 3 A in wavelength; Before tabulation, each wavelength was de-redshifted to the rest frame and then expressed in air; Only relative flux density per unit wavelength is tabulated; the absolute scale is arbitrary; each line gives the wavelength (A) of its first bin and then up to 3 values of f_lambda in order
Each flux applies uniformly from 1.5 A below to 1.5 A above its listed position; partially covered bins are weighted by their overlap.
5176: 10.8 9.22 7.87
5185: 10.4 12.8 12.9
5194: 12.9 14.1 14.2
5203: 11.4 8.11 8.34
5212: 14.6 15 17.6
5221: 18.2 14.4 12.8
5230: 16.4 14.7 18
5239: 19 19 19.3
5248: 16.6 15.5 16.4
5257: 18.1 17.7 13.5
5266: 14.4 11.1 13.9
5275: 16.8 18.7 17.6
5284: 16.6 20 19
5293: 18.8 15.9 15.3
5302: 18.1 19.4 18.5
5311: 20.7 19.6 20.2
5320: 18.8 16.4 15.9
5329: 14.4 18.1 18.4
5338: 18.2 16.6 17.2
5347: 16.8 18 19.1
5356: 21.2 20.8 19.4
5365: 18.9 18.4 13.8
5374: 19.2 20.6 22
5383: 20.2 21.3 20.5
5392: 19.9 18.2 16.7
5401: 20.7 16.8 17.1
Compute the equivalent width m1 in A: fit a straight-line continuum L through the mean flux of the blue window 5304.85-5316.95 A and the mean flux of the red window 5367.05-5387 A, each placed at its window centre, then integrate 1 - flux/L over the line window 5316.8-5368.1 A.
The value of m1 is 3.7 A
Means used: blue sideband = 19.6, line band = 18.1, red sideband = 19.3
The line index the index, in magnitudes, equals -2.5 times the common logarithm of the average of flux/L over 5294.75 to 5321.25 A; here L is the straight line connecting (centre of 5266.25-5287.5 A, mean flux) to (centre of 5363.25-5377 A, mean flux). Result -0.11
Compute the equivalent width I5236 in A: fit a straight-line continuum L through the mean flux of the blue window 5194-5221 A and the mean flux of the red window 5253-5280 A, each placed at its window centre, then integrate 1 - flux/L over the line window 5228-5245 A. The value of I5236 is -3.6 A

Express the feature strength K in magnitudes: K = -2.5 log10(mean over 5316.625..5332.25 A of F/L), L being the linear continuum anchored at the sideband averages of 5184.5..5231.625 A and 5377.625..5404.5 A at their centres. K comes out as 0.03 mag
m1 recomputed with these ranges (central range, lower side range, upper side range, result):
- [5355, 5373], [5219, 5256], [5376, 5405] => 0.5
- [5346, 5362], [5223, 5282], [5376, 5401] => -0.2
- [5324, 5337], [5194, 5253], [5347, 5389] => 1.1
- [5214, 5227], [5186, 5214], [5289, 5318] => -2.5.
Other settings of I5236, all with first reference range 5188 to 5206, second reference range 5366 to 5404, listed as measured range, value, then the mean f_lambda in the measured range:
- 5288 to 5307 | -2.0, 17.8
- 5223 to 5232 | -0.5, 14.5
